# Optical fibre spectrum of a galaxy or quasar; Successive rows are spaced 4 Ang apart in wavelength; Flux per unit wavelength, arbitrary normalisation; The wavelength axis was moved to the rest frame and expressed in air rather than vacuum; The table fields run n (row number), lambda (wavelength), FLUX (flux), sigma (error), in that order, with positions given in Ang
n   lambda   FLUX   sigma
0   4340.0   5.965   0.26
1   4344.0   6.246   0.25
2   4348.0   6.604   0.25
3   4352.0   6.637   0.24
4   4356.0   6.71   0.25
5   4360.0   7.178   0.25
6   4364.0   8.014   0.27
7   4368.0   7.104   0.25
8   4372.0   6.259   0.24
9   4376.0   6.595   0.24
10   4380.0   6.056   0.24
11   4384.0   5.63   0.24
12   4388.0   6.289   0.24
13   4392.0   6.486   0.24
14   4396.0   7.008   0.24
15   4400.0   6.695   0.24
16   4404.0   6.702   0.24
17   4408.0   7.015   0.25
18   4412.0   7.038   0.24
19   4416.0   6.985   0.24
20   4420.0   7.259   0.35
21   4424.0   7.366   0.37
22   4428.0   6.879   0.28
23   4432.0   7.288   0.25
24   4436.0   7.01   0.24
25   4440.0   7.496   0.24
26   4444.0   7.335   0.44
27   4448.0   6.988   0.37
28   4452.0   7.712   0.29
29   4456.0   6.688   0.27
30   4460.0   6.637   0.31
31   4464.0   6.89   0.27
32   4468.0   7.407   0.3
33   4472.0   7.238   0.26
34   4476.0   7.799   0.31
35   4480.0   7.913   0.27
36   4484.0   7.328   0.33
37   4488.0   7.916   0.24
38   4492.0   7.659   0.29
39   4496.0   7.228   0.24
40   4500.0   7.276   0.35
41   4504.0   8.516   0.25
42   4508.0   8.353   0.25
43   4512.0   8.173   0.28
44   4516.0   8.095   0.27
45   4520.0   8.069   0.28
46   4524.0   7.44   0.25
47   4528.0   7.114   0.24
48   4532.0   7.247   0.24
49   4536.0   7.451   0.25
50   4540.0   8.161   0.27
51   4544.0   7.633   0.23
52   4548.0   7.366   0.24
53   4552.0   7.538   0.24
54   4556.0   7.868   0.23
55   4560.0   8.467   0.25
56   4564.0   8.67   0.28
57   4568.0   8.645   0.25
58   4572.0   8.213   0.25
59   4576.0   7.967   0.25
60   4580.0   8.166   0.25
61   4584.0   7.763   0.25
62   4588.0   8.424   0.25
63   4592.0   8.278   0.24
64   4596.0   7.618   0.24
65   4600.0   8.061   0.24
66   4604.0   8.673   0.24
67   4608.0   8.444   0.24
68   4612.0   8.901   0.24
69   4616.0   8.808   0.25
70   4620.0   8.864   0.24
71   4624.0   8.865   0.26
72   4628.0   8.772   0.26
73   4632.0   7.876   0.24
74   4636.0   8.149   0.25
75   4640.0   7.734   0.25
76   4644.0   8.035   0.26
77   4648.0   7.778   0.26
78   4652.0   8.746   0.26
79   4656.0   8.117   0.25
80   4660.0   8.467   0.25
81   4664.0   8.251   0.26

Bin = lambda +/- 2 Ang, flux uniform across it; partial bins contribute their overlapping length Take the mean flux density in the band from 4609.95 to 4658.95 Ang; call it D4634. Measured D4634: 8.39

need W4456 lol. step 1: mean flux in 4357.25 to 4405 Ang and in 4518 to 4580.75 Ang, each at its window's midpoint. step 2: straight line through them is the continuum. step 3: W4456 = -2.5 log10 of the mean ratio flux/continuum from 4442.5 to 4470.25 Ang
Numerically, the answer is 0.02 mag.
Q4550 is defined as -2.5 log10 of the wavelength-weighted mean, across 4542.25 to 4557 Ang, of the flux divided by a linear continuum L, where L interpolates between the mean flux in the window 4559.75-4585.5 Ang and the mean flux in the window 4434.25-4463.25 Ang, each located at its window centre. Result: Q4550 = 0.07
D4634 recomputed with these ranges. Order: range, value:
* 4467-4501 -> 7.54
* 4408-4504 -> 7.3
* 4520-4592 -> 7.91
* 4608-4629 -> 8.81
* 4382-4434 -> 6.82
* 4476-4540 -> 7.73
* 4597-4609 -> 8.32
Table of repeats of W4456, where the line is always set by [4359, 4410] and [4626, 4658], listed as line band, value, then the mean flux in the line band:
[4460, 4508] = -0.04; 7.56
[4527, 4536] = 0.04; 7.25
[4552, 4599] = -0.05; 8.16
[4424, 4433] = -0.03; 7.12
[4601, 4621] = -0.09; 8.7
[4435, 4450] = -0.03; 7.22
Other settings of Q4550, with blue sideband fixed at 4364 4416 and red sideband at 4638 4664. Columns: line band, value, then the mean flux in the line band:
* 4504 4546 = -0.055 mag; 7.81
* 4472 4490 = -0.075 mag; 7.68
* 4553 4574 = -0.093 mag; 8.33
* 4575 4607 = -0.044 mag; 8.13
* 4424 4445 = -0.048 mag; 7.21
